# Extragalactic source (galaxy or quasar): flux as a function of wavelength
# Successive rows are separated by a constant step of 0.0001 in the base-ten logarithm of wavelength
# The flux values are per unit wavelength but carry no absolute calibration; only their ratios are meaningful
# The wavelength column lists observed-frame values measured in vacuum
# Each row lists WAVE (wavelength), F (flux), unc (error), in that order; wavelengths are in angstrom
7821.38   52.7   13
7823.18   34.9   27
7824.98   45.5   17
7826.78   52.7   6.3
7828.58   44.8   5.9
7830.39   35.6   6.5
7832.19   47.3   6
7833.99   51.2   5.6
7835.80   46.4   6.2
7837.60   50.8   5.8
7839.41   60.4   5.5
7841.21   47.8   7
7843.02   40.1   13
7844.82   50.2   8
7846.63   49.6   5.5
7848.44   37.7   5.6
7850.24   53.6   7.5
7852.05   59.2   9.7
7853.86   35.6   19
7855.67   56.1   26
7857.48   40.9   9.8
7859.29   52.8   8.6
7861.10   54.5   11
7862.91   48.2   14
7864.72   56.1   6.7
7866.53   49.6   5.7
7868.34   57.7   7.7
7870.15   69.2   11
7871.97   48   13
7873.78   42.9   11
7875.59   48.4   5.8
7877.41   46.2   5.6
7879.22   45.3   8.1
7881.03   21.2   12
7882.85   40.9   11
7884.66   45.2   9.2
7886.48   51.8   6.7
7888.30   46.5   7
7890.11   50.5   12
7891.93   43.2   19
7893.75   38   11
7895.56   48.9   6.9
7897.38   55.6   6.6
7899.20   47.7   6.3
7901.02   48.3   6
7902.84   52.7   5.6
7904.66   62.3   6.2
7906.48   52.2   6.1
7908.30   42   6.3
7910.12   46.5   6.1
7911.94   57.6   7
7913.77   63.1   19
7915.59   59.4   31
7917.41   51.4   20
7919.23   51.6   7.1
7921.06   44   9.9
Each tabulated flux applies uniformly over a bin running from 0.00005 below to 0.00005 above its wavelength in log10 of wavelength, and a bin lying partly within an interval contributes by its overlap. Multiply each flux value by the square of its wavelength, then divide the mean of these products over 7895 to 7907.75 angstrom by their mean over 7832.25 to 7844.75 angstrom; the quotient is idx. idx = 1.1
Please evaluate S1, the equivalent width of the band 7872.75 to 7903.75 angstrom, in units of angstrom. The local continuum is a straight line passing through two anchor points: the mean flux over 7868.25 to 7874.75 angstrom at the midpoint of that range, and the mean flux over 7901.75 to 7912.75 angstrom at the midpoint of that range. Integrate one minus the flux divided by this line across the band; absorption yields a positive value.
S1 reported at 4.4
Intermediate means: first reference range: 54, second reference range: 52.1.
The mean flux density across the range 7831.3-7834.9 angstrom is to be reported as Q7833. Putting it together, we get 49.2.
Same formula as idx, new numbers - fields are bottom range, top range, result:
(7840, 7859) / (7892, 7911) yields 1.05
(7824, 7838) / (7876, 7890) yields 0.94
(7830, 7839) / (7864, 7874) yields 1.16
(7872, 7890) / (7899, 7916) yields 1.23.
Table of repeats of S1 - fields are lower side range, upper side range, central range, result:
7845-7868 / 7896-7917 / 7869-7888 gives 1.91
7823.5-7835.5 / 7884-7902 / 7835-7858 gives -1.15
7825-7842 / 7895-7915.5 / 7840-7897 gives 3.09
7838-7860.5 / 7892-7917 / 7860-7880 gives -0.68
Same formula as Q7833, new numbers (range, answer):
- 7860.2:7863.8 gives 51.4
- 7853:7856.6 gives 45.9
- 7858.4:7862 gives 53.7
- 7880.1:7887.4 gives 39.8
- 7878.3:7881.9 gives 33.5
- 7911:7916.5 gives 59.9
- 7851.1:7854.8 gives 47.5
